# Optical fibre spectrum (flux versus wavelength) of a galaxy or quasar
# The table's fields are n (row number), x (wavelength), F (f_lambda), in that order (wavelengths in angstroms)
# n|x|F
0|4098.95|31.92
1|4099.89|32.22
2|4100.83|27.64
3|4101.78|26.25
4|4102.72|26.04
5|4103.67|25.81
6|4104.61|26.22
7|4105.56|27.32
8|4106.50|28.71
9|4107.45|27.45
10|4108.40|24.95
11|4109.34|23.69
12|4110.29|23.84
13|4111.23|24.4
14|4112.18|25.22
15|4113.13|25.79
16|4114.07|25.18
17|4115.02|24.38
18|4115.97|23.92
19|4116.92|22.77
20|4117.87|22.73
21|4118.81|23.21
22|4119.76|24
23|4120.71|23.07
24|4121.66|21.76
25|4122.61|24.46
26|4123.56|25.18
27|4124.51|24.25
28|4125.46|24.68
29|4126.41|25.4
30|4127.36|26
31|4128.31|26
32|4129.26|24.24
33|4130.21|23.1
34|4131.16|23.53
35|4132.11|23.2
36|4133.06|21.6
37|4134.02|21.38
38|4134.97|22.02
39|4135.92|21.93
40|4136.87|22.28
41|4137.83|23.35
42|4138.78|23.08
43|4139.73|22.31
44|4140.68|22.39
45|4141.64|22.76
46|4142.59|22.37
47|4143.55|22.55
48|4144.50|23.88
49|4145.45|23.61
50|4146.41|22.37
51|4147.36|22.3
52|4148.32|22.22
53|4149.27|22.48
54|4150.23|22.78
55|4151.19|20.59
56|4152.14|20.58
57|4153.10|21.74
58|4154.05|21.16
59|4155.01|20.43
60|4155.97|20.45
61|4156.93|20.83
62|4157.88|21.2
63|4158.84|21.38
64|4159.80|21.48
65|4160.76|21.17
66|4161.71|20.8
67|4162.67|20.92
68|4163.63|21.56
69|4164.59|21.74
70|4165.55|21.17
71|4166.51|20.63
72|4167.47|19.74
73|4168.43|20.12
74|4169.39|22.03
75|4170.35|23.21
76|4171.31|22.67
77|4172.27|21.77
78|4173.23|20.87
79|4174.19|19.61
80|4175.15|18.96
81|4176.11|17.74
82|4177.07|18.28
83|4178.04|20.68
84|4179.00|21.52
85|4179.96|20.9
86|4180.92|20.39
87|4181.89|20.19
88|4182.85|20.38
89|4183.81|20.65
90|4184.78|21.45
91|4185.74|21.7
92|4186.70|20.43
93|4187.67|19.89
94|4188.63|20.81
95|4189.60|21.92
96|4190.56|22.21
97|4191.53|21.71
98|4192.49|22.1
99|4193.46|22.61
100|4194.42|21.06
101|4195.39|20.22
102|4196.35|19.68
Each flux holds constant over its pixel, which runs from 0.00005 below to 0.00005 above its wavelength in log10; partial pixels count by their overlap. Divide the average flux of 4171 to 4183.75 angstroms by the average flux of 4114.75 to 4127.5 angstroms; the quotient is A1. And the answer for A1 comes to 0.8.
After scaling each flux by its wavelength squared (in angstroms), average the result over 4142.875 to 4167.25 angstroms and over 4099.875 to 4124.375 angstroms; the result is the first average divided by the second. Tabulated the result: 0.88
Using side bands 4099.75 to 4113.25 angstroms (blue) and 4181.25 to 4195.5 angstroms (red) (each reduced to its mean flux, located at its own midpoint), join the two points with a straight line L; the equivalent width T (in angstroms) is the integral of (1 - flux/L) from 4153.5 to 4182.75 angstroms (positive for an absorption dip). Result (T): 2.1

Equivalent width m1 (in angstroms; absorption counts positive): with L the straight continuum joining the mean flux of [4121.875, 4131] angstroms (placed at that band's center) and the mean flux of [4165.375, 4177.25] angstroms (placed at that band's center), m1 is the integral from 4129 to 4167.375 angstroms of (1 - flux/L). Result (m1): 1.23 angstroms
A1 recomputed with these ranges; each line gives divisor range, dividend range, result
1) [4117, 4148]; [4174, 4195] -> 0.89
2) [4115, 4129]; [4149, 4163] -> 0.88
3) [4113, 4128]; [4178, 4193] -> 0.87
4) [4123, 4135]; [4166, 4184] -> 0.86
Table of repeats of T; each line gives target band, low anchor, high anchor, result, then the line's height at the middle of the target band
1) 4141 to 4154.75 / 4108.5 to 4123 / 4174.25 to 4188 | -0.1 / 22.1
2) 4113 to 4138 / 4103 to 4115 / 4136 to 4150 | 0.6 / 24.2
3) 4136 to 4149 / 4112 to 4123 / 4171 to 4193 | 0.0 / 22.6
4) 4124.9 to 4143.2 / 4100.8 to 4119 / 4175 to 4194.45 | 0.4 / 23.8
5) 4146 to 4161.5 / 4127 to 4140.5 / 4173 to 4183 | 0.2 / 21.7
